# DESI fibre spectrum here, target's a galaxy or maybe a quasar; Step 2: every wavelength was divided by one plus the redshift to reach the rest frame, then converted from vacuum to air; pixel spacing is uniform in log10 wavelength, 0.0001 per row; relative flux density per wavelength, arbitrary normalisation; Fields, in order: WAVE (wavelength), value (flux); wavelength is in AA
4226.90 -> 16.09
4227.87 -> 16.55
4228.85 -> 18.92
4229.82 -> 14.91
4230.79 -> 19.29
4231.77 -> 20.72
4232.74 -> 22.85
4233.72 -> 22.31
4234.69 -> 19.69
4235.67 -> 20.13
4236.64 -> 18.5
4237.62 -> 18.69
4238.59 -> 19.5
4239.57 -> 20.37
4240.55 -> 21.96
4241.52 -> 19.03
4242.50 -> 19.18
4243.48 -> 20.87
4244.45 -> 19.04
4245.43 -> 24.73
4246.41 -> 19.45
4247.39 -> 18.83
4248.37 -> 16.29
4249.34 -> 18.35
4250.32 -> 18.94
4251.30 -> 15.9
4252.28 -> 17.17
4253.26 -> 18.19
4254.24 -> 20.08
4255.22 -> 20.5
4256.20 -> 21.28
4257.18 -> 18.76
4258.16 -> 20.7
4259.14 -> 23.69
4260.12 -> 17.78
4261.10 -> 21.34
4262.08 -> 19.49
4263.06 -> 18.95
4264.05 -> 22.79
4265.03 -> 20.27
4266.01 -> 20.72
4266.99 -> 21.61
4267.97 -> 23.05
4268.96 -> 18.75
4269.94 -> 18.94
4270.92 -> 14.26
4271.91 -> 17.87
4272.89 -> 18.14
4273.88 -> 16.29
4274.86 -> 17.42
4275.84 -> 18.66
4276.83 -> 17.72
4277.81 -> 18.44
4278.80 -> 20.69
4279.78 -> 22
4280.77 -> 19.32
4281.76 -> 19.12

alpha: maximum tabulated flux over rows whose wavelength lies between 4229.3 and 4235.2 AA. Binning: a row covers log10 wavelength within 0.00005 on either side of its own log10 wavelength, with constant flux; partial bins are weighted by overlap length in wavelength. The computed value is 22.85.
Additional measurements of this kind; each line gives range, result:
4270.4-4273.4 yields 18.14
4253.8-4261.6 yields 23.69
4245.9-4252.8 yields 19.45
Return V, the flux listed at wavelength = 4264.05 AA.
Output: 22.79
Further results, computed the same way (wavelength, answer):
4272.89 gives 18.14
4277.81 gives 18.44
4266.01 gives 20.72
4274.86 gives 17.42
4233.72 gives 22.31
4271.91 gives 17.87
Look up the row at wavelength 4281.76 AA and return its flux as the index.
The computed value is 19.12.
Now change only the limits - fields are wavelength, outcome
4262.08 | 19.49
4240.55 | 21.96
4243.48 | 20.87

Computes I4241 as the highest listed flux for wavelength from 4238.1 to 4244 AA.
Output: 21.96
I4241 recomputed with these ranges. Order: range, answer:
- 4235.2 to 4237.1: 20.13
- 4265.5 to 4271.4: 23.05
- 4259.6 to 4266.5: 22.79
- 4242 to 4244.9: 20.87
